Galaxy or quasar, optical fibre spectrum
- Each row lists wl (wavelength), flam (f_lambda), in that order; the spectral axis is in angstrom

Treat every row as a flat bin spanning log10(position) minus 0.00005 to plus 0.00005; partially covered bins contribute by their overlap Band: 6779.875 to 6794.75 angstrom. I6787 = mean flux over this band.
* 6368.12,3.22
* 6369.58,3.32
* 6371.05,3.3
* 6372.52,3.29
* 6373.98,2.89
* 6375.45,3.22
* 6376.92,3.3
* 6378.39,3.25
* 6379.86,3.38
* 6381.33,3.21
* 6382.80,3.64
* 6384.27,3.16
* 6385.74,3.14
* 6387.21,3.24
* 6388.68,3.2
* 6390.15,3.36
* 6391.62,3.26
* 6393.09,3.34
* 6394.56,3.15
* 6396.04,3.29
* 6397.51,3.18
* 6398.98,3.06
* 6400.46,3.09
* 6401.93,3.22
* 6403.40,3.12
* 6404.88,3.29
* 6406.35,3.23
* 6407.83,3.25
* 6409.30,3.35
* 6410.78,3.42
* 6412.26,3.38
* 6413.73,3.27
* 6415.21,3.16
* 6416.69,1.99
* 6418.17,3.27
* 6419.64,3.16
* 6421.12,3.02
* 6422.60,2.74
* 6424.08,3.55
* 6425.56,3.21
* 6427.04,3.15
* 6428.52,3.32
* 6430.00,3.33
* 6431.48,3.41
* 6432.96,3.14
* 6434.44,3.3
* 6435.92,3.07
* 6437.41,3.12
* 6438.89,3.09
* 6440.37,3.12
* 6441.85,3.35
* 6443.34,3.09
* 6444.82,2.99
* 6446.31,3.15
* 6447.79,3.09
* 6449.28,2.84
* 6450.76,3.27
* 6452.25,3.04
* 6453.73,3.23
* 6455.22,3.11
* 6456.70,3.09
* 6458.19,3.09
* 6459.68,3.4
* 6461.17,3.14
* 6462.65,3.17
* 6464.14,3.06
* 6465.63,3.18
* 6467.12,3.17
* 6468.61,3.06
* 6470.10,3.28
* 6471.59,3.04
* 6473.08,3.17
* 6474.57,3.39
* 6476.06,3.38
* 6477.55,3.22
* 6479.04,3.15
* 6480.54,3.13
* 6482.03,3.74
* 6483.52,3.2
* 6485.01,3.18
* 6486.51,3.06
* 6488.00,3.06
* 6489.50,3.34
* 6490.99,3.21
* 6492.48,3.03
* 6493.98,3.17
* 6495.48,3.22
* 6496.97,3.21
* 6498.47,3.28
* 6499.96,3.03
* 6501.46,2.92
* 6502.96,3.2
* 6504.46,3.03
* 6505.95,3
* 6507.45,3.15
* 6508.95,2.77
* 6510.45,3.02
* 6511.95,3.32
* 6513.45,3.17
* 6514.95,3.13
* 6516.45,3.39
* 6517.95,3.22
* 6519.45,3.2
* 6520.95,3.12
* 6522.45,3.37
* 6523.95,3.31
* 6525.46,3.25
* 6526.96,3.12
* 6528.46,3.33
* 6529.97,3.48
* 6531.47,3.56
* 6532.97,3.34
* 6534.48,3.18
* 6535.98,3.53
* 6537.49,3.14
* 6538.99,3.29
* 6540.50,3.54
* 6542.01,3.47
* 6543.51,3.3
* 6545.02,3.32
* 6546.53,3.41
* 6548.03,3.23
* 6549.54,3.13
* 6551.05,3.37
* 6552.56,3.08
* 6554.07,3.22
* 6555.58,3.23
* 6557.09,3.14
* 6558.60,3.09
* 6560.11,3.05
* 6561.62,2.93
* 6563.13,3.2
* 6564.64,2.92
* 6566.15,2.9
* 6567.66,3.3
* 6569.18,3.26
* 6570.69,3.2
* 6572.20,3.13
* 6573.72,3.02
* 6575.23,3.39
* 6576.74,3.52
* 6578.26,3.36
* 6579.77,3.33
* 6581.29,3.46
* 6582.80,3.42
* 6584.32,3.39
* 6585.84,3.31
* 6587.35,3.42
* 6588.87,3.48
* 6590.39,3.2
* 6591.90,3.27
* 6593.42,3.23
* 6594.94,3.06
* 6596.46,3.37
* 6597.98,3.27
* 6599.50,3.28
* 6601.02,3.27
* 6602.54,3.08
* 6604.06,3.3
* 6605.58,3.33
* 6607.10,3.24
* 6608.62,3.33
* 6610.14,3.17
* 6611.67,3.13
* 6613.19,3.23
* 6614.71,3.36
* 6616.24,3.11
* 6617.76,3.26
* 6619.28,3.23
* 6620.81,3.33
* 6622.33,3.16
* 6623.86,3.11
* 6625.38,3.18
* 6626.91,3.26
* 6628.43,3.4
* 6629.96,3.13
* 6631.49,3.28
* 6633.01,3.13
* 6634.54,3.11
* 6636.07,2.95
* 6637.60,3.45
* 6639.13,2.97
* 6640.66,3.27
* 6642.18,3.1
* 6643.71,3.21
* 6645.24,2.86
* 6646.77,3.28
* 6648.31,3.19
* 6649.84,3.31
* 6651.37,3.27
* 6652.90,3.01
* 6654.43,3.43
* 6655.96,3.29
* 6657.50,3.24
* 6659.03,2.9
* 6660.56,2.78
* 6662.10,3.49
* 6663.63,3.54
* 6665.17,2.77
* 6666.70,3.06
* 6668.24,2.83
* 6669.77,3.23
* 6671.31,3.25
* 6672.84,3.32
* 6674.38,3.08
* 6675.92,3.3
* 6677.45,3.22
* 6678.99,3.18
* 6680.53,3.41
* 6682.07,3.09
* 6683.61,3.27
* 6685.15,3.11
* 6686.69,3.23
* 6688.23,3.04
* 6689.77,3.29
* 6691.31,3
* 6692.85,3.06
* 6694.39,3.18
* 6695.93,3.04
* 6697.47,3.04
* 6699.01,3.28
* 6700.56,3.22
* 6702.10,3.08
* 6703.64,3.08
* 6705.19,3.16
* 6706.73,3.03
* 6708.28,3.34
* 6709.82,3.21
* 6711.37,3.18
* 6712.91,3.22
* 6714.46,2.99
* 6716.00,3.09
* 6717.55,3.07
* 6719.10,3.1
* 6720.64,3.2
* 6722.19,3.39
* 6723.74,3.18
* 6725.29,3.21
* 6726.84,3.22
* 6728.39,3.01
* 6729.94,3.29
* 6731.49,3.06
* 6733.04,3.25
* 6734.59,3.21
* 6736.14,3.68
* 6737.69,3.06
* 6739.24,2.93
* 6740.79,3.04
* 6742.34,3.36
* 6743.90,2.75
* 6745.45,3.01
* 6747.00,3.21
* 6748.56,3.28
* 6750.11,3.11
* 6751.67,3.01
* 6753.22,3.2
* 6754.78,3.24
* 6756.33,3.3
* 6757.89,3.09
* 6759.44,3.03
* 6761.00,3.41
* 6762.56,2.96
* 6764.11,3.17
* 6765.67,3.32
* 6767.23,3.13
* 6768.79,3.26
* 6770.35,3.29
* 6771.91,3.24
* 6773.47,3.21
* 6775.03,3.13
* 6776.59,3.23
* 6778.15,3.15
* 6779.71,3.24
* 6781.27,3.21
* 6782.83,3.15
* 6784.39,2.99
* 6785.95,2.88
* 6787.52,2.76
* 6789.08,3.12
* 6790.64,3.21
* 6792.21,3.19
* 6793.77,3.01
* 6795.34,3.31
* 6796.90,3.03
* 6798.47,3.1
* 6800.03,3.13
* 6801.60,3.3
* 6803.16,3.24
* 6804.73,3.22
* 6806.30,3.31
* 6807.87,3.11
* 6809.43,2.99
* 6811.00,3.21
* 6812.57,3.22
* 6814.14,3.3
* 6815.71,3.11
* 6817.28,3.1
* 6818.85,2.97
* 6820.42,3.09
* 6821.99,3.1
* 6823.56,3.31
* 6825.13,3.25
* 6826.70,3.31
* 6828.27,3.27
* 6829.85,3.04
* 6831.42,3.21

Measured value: 3.07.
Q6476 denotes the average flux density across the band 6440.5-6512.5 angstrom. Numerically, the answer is 3.15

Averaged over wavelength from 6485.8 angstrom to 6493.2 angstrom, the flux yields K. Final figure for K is 3.14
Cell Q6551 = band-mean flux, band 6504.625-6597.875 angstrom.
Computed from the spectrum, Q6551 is 3.25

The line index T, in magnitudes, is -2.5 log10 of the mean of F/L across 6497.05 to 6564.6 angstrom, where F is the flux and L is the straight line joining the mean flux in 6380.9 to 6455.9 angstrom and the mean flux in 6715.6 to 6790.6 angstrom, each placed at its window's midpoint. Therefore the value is -0.01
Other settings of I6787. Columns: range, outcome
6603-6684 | 3.19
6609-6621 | 3.22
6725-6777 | 3.17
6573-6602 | 3.32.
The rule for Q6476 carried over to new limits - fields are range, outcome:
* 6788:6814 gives 3.17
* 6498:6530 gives 3.17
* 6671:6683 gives 3.23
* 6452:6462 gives 3.17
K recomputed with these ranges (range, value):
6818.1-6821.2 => 3.03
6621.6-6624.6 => 3.13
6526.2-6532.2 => 3.37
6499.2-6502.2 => 2.98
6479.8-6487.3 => 3.26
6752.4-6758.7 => 3.21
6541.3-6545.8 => 3.36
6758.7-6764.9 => 3.14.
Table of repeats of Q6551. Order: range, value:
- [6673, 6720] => 3.16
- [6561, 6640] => 3.23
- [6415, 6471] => 3.13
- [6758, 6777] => 3.19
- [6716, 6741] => 3.18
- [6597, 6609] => 3.26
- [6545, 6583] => 3.21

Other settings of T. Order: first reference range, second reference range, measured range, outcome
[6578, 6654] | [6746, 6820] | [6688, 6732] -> 0.015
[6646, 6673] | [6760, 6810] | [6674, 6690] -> -0.010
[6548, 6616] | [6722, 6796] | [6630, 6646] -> 0.026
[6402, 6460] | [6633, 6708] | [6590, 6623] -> -0.027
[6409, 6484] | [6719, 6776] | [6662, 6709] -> 0.004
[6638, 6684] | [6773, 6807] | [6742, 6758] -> 0.005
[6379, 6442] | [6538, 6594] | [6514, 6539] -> -0.016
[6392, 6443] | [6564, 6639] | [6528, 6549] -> -0.047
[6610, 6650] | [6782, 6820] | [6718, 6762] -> -0.008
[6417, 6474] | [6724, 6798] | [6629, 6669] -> 0.001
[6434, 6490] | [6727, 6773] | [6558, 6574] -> 0.027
